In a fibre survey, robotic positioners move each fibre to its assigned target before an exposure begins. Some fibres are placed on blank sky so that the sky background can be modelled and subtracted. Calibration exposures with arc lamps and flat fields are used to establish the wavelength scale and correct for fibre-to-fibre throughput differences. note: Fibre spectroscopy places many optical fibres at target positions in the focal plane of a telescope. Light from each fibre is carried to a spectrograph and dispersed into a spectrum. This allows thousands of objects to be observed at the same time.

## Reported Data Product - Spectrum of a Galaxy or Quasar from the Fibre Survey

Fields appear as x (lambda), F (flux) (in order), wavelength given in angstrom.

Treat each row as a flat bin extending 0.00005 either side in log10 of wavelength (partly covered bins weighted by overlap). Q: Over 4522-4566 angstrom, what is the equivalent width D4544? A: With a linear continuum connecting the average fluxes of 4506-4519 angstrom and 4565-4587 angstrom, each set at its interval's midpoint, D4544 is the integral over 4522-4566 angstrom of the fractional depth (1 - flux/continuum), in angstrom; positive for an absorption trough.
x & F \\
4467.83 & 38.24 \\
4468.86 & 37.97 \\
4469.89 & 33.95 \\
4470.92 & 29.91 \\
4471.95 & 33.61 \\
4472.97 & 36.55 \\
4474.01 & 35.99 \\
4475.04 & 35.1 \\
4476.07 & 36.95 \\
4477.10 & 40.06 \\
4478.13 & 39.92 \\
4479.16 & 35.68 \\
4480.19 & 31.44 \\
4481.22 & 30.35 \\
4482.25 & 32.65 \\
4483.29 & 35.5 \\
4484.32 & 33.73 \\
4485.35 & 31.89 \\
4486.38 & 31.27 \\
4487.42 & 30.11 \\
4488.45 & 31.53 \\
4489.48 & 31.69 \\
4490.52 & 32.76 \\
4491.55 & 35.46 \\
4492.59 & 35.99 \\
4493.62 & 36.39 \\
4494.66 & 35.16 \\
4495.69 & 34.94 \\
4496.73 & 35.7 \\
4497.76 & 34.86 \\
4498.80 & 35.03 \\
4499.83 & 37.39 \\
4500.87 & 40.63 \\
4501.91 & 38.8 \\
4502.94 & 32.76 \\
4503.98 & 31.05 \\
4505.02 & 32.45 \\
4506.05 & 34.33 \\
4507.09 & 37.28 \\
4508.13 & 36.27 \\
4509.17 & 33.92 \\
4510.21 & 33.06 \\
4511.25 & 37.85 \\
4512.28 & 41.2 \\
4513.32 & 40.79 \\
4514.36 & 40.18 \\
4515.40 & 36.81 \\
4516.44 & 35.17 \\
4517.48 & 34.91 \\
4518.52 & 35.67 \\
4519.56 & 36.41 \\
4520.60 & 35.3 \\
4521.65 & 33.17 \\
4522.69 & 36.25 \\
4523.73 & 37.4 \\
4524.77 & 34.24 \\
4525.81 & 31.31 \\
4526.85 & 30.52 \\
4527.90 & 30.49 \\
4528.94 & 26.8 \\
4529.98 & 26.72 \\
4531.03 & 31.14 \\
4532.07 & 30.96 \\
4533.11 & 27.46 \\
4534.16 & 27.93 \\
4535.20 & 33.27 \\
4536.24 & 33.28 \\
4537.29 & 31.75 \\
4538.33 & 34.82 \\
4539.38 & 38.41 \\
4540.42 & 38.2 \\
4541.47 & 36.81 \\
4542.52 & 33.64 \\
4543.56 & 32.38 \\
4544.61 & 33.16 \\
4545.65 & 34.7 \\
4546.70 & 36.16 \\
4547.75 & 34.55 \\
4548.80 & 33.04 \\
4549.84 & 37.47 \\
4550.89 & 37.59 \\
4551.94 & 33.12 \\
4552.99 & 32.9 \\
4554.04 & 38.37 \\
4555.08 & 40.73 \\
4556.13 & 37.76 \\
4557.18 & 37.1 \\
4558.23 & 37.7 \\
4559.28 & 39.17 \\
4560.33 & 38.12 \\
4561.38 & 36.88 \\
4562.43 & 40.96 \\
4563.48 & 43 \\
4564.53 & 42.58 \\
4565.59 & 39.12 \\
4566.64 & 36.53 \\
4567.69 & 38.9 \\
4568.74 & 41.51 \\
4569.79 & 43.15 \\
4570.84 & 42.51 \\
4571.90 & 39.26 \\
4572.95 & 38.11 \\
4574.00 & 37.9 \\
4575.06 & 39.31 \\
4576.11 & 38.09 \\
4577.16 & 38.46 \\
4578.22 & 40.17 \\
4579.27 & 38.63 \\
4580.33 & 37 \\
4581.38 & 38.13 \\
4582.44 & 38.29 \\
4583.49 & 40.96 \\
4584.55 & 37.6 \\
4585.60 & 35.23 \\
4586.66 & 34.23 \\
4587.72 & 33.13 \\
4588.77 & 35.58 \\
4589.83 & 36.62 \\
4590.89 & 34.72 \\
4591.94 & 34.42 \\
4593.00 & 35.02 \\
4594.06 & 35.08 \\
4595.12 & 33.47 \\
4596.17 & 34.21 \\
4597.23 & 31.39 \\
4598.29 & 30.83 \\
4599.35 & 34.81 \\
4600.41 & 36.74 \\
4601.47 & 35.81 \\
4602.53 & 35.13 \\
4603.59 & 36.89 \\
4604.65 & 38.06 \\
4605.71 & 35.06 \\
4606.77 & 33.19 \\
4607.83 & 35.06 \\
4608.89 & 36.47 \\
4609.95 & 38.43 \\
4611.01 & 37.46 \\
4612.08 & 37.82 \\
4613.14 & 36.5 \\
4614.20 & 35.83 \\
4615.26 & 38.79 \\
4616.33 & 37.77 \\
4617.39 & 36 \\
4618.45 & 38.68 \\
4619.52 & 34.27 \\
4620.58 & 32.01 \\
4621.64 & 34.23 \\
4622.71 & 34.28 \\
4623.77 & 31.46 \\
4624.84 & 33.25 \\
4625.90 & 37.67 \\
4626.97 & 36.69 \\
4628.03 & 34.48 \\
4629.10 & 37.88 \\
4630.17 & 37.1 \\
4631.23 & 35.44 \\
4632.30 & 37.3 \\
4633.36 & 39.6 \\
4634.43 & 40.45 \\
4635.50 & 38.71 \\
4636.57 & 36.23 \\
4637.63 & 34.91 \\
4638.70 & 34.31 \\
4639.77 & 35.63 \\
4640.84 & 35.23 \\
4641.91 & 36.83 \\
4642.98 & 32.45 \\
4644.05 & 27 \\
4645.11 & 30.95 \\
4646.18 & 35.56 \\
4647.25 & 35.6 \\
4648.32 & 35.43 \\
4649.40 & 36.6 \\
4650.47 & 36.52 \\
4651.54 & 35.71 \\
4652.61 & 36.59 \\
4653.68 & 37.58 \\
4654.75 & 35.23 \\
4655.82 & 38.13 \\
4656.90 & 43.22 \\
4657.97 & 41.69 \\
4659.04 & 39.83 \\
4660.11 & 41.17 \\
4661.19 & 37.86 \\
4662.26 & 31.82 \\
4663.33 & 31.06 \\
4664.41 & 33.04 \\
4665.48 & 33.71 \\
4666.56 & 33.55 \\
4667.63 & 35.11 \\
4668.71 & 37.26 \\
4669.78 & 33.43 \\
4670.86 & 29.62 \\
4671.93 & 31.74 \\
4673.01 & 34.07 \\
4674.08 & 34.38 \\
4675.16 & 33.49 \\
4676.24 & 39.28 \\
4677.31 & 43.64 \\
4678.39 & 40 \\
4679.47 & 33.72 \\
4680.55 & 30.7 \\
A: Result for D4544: 3.3 angstrom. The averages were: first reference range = 36.8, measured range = 34.9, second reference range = 38.8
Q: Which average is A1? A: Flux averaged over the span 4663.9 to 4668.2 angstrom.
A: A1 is 33.9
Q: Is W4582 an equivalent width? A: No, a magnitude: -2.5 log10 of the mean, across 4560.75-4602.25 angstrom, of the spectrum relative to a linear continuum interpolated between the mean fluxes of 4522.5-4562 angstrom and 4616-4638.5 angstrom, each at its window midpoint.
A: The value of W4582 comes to -0.07 mag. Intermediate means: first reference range 34.3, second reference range 36.1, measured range 37.4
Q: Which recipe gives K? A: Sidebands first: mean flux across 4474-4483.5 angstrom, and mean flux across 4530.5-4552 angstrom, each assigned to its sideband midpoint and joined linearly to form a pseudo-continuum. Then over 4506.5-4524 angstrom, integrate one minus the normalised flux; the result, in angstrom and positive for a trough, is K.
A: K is -1.07 angstrom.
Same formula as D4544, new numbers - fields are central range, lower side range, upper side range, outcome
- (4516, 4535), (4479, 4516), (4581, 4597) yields 1.5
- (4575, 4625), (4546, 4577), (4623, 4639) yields 1.8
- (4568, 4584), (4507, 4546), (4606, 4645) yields -2.0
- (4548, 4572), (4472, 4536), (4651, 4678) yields -2.4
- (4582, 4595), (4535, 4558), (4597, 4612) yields -0.1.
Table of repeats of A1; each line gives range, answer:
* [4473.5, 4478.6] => 37.6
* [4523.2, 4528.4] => 32.8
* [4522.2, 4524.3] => 36.8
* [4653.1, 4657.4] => 38.5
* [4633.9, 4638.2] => 37.6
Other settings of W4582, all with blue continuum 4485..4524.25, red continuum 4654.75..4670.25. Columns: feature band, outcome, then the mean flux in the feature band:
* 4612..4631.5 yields 0.01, 35.8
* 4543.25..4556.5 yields 0.00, 35.6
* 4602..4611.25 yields 0.00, 36.2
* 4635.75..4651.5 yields 0.05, 34.6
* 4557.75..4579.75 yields -0.11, 39.5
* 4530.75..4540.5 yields 0.10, 32.5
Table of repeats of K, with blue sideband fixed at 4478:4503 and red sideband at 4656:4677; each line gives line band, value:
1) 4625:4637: -0.6 angstrom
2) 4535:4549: 0.1 angstrom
